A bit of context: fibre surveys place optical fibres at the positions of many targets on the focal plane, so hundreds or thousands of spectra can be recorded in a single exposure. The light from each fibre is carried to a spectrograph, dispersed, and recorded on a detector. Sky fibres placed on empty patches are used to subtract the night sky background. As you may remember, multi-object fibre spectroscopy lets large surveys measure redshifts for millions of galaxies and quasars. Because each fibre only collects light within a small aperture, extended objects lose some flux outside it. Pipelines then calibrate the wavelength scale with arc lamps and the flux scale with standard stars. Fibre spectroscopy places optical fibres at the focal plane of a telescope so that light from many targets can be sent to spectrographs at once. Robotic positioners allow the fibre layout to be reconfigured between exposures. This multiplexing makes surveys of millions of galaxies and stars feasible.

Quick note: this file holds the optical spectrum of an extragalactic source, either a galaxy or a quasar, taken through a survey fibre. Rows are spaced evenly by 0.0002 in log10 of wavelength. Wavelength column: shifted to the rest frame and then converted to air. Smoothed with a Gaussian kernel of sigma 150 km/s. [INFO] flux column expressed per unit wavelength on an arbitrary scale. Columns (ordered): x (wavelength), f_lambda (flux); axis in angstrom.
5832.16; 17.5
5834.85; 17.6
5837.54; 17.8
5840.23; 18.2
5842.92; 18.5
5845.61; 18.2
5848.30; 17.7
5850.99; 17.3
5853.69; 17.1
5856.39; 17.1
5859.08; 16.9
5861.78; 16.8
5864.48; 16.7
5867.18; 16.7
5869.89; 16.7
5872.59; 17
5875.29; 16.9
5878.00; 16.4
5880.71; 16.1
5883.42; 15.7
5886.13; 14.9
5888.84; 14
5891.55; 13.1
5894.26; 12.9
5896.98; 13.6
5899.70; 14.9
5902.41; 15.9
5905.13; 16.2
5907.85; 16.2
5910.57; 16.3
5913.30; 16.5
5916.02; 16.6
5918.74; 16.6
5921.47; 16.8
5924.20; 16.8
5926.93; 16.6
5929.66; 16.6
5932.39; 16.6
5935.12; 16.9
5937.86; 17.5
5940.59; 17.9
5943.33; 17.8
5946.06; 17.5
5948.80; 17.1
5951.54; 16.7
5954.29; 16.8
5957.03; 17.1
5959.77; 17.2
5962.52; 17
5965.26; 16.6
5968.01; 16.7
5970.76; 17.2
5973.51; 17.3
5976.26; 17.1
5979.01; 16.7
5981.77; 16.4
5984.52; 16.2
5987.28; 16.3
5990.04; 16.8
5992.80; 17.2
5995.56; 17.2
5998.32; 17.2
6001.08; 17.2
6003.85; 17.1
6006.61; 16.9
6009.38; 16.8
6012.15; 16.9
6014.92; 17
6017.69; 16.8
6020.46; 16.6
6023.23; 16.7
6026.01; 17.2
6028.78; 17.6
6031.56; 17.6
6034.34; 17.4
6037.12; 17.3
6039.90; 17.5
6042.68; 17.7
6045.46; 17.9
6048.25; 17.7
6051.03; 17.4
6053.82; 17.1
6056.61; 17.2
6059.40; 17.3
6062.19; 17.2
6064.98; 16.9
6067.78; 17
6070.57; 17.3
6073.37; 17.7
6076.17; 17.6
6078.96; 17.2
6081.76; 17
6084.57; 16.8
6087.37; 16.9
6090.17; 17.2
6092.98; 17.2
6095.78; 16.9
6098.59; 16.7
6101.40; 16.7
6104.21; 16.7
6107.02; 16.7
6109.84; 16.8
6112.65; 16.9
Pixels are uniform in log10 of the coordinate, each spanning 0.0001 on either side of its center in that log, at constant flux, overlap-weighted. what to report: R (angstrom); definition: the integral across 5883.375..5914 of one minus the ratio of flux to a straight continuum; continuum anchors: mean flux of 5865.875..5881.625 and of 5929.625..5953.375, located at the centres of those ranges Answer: 3.4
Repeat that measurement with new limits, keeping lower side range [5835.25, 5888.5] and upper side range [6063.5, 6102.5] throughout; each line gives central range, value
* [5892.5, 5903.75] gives 1.8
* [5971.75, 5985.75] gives 0.2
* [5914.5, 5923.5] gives 0.2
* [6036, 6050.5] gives -0.5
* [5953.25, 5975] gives 0.0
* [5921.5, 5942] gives 0.0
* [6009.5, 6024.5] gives 0.2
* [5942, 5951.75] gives -0.2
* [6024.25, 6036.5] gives -0.3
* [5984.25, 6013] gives 0.2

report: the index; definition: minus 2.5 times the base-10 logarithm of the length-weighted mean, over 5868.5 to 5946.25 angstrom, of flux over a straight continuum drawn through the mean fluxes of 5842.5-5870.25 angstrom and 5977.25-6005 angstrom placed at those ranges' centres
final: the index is 0.06 mag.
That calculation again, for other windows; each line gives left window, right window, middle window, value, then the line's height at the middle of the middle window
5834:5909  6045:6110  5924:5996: -0.02 mag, 16.7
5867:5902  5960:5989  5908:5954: -0.06 mag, 16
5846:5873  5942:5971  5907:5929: 0.03 mag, 17.1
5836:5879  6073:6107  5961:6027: 0.02 mag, 17.1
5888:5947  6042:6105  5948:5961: -0.04 mag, 16.4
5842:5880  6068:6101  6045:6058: -0.02 mag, 17.1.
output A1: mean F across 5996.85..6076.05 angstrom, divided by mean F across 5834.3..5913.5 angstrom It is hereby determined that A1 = 1.1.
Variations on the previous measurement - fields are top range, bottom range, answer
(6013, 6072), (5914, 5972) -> 1.02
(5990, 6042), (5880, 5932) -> 1.10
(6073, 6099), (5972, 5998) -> 1.02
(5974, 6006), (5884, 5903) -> 1.19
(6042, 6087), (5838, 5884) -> 1.01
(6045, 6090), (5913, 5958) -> 1.02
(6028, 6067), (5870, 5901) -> 1.15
